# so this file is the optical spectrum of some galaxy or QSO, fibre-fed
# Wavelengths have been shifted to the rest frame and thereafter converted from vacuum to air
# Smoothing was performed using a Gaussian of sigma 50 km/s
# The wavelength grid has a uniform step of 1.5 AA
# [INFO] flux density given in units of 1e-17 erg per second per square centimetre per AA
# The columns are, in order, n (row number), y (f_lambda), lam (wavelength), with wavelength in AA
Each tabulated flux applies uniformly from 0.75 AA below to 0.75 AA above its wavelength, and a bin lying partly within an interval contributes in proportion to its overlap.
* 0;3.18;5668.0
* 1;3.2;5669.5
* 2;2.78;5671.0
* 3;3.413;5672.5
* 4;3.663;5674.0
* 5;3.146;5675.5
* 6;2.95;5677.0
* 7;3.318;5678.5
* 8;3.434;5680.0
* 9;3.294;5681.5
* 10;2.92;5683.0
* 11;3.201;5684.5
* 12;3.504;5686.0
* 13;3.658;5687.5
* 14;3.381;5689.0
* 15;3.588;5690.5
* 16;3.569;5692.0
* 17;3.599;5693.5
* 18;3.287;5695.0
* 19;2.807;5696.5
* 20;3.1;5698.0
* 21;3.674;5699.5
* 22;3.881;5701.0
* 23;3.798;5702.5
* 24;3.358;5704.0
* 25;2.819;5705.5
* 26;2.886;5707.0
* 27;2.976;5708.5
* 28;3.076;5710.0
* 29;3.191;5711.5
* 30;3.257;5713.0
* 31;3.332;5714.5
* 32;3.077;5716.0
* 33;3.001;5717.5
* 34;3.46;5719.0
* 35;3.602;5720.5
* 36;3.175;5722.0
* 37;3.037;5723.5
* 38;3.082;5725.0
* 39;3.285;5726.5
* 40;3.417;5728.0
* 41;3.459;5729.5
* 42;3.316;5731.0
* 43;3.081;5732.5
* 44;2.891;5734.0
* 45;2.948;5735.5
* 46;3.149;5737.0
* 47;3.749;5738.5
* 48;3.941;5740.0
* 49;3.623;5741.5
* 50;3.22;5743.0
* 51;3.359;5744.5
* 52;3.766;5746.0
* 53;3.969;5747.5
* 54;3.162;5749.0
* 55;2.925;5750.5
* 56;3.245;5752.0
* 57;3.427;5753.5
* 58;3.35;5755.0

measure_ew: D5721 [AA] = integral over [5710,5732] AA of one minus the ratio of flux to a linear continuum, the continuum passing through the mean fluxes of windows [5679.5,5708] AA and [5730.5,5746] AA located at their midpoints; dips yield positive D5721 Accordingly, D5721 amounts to 0.6 AA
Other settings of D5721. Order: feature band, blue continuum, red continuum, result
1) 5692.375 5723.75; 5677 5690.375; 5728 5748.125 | 1.0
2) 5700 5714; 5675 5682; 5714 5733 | -0.1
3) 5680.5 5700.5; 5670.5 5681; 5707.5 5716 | -0.9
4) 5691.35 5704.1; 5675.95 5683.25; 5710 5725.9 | -1.0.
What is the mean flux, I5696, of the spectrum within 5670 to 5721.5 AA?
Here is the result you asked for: 3.29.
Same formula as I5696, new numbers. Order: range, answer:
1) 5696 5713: 3.24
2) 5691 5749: 3.32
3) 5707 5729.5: 3.21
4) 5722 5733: 3.24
